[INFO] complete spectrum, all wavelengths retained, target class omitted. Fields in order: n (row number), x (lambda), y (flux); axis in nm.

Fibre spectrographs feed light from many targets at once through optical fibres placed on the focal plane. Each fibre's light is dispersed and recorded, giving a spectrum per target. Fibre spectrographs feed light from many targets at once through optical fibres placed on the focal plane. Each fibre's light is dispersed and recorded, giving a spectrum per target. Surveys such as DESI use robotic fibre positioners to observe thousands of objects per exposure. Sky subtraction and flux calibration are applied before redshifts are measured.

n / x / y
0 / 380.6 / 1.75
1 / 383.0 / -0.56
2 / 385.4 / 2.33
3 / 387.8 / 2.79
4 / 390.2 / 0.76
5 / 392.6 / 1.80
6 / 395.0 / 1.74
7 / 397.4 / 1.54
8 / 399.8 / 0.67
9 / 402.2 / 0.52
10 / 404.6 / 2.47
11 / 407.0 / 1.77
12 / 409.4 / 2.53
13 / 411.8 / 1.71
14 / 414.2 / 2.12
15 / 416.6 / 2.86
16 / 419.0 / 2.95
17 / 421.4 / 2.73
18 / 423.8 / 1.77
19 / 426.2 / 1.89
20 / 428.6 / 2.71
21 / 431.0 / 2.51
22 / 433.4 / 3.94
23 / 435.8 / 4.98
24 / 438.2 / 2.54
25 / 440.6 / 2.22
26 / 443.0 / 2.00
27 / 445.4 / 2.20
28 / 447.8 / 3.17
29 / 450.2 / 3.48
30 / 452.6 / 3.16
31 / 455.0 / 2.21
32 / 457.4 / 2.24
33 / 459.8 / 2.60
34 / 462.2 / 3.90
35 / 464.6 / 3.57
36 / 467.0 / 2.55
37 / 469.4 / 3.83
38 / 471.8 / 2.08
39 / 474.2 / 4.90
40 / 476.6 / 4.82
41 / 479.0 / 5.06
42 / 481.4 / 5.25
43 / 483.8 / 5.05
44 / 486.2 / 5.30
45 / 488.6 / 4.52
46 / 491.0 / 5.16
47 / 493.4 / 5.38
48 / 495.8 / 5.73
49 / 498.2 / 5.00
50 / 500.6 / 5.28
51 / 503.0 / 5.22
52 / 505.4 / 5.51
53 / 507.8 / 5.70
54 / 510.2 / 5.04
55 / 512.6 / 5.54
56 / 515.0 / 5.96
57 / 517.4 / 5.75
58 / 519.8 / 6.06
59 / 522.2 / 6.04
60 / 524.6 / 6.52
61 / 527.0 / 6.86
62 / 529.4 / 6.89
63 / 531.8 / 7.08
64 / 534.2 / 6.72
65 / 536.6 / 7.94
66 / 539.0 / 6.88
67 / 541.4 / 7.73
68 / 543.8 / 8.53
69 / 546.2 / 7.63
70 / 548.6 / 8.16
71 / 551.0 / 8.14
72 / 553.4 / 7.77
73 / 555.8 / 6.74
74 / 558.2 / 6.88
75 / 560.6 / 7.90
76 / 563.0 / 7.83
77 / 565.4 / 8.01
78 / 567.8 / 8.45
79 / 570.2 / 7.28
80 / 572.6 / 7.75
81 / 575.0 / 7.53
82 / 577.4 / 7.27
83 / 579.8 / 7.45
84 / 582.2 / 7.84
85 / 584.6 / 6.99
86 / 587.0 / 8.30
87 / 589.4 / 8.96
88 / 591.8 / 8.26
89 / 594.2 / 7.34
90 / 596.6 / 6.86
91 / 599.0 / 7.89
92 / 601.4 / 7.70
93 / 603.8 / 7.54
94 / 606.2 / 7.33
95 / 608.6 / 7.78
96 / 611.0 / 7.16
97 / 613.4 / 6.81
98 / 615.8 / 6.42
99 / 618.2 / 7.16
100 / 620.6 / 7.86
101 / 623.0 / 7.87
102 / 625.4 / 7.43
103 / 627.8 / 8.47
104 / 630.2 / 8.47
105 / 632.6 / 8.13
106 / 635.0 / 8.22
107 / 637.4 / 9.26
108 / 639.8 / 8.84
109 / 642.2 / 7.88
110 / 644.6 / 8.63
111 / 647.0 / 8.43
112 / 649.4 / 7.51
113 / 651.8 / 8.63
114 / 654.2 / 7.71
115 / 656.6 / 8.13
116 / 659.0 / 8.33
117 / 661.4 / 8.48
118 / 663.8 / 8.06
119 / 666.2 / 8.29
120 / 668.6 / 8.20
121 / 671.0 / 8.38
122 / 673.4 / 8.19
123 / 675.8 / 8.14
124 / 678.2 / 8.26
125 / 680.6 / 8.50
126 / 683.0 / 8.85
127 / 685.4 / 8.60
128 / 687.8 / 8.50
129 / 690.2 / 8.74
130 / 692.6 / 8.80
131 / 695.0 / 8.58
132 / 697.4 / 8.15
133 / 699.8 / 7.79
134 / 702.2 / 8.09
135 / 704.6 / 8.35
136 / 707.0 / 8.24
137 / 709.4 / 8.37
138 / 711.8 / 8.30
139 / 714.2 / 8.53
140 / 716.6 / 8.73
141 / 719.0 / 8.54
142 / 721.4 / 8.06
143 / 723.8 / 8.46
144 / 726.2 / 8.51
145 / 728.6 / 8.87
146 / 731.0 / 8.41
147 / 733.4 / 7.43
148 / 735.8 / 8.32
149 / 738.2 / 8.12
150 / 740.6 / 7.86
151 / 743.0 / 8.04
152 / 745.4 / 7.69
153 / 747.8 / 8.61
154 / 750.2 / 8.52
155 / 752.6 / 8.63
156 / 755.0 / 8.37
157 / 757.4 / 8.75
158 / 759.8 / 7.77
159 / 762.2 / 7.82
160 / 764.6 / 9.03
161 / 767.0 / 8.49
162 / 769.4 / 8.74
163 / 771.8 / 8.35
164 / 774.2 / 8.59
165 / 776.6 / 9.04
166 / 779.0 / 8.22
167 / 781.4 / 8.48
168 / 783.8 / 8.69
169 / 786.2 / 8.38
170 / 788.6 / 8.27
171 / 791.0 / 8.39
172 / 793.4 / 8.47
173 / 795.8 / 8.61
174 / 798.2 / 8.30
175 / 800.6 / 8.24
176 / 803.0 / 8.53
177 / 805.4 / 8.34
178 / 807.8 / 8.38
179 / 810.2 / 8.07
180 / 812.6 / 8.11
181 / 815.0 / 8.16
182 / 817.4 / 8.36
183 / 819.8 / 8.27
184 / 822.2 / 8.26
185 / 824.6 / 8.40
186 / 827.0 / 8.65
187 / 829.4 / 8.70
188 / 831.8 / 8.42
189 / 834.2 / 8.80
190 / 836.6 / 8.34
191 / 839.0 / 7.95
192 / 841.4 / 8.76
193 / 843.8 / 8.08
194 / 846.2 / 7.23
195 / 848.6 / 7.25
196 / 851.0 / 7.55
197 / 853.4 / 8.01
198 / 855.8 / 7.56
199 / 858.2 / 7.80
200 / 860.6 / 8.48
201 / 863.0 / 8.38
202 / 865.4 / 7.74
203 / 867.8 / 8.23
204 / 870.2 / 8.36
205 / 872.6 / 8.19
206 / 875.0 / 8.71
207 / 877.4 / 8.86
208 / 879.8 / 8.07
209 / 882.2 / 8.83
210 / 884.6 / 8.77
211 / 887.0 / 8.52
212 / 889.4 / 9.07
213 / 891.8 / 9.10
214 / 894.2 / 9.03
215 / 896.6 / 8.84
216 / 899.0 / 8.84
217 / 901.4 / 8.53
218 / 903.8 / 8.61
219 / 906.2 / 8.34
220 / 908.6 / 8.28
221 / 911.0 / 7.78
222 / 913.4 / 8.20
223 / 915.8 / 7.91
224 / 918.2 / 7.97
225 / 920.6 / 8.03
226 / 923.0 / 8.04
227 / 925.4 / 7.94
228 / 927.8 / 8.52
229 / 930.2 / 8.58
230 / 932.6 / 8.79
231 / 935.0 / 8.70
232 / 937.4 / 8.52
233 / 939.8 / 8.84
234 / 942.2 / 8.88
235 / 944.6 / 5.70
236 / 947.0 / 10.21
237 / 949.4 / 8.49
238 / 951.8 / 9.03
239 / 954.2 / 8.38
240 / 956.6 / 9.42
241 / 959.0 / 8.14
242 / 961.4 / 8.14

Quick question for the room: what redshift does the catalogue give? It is 0.19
